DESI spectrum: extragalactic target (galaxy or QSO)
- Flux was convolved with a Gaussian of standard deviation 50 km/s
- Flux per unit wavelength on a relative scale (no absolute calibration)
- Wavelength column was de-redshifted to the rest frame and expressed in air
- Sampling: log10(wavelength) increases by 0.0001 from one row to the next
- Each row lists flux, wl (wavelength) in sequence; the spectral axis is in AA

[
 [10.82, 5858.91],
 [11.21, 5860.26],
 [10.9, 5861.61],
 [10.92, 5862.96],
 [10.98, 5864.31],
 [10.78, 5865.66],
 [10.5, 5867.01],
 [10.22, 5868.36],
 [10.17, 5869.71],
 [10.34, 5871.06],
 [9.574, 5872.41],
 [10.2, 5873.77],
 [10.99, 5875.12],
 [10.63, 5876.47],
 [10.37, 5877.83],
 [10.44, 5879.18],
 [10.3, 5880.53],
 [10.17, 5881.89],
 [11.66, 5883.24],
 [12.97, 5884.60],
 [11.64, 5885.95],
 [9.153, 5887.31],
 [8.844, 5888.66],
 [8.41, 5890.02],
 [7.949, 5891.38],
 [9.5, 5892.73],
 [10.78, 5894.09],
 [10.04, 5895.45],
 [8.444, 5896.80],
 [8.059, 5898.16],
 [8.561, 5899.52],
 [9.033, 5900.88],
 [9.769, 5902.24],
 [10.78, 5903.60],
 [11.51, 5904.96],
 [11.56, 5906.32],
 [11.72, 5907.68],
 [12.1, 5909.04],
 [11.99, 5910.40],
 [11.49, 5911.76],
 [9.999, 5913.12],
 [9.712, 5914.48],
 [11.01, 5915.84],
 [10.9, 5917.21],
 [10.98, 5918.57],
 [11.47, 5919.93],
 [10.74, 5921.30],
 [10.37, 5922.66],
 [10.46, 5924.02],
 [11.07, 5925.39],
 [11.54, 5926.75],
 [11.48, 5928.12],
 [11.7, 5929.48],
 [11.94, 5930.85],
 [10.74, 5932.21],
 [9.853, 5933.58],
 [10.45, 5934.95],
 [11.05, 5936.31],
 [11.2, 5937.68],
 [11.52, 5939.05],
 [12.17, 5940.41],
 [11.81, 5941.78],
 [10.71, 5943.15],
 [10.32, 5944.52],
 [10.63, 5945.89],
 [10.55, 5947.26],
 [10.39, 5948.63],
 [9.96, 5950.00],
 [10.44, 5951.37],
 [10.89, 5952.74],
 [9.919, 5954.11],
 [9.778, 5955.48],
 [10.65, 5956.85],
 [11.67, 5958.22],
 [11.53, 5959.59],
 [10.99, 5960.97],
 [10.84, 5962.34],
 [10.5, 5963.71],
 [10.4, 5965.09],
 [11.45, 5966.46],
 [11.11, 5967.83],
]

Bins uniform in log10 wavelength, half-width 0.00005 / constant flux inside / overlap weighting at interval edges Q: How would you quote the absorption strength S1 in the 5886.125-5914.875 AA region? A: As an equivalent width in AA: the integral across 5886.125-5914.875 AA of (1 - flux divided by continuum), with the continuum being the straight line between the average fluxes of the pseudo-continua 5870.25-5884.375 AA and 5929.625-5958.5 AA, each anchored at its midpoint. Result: 1.7 AA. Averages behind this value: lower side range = 10.5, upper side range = 10.8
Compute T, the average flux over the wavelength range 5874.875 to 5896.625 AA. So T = 10.2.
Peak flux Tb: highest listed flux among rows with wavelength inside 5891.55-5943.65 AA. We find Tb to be 12.17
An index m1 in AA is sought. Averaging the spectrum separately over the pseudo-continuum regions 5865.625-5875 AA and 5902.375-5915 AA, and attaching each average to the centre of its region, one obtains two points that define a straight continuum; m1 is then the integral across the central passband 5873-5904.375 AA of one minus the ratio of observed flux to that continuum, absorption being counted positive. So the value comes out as 2.16 AA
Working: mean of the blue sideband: 10.3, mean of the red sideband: 11.2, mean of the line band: 9.94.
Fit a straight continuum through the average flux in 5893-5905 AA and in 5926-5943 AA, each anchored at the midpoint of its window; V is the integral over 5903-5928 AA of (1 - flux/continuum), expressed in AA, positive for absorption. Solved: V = -1.82 AA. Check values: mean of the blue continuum 9.56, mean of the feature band 11.1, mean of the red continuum 11.3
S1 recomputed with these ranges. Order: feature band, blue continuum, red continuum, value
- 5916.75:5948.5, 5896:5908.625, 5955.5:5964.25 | -1.6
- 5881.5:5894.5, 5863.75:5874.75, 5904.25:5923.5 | 0.7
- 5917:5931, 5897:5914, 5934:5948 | -0.5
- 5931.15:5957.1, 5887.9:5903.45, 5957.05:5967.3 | -0.5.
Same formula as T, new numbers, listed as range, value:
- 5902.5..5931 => 11.1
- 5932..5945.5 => 11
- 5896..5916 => 10.4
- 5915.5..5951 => 11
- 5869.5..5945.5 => 10.6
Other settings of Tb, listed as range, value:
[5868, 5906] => 12.97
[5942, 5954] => 10.89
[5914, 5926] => 11.47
